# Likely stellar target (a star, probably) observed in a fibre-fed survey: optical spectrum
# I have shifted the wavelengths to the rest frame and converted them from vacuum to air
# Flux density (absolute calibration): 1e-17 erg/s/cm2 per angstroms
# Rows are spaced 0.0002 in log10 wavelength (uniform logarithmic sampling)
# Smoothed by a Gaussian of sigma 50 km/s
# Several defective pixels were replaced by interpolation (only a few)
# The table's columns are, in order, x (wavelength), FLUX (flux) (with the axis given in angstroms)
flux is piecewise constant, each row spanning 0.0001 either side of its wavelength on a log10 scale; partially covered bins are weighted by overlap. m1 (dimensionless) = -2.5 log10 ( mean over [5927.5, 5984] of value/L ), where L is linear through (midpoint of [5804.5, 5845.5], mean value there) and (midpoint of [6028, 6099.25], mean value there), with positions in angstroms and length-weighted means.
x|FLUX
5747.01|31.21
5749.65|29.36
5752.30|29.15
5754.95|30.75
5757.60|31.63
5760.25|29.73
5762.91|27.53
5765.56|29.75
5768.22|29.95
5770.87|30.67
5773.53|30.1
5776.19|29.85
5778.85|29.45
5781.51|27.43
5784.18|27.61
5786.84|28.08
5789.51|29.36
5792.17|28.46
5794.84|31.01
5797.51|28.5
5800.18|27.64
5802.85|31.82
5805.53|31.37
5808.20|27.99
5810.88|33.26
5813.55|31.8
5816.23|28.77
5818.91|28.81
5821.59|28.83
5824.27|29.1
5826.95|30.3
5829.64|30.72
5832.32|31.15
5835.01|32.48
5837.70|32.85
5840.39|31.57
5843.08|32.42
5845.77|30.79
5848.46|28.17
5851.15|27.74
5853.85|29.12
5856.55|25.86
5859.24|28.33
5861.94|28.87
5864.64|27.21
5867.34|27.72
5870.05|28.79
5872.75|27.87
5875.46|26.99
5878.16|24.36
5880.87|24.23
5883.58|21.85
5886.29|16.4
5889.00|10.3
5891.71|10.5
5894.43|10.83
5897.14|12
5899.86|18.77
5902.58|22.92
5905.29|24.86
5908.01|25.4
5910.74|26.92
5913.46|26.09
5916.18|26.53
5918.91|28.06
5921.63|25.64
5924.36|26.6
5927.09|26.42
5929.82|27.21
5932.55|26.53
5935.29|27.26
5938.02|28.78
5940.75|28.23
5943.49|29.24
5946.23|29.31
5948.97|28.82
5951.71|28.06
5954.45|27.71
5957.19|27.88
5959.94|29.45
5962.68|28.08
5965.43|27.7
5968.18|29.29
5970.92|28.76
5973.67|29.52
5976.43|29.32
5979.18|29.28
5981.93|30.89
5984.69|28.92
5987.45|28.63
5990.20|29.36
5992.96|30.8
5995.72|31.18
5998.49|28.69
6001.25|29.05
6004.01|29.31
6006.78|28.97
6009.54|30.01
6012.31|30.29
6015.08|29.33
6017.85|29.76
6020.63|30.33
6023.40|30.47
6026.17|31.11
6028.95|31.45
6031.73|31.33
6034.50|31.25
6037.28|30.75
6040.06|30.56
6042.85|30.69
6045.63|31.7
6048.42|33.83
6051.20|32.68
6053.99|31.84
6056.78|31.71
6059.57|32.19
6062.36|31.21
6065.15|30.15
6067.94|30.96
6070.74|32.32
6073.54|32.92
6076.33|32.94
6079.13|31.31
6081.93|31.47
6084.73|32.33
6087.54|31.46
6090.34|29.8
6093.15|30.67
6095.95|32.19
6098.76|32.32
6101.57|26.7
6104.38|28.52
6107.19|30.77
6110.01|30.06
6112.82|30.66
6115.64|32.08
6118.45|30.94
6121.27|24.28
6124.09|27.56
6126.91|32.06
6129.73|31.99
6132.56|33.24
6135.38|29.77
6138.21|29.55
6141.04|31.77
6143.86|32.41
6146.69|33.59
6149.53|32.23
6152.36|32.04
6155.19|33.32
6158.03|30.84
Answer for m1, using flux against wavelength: 0.10 mag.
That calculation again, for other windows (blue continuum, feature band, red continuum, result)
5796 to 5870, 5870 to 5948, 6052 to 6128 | 0.26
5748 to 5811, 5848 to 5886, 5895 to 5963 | 0.04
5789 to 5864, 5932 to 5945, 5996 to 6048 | 0.08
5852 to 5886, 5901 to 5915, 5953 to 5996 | 0.09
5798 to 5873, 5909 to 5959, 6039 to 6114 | 0.11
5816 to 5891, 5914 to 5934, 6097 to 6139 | 0.06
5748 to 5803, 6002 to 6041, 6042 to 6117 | 0.02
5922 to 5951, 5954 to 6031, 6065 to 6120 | -0.02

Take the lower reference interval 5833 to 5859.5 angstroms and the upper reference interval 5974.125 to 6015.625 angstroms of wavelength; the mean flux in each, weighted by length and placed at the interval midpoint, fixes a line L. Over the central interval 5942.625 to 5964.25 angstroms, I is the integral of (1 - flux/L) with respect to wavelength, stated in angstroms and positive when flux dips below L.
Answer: 0.9 angstroms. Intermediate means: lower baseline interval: 30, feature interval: 28.5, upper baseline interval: 29.6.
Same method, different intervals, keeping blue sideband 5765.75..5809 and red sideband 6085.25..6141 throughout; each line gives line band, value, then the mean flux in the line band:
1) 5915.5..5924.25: 0.9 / 26.7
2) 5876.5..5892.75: 6.2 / 18.3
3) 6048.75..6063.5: -0.9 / 32.1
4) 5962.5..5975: 0.5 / 28.7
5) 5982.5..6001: 0.2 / 29.6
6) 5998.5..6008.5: 0.3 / 29.1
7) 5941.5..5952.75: 0.4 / 28.8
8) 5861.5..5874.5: 0.7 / 28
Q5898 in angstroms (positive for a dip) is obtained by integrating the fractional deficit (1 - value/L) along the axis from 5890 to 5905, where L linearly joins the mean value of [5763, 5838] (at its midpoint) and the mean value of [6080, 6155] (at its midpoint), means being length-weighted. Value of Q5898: 7.24 angstroms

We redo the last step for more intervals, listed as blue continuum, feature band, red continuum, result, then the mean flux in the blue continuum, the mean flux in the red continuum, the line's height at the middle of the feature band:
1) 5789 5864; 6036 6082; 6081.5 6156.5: -1.6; 29.9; 30.9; 30.7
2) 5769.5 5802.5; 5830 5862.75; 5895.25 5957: -2.7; 29.1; 25.9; 27.7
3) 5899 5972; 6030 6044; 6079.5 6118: -0.8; 27.1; 30.7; 29.4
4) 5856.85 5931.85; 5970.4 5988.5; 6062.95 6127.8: -2.0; 23.5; 30.6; 26.5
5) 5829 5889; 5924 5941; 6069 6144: 0.7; 27.5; 30.8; 28.5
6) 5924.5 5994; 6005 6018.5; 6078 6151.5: -0.2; 28.6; 30.8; 29.3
